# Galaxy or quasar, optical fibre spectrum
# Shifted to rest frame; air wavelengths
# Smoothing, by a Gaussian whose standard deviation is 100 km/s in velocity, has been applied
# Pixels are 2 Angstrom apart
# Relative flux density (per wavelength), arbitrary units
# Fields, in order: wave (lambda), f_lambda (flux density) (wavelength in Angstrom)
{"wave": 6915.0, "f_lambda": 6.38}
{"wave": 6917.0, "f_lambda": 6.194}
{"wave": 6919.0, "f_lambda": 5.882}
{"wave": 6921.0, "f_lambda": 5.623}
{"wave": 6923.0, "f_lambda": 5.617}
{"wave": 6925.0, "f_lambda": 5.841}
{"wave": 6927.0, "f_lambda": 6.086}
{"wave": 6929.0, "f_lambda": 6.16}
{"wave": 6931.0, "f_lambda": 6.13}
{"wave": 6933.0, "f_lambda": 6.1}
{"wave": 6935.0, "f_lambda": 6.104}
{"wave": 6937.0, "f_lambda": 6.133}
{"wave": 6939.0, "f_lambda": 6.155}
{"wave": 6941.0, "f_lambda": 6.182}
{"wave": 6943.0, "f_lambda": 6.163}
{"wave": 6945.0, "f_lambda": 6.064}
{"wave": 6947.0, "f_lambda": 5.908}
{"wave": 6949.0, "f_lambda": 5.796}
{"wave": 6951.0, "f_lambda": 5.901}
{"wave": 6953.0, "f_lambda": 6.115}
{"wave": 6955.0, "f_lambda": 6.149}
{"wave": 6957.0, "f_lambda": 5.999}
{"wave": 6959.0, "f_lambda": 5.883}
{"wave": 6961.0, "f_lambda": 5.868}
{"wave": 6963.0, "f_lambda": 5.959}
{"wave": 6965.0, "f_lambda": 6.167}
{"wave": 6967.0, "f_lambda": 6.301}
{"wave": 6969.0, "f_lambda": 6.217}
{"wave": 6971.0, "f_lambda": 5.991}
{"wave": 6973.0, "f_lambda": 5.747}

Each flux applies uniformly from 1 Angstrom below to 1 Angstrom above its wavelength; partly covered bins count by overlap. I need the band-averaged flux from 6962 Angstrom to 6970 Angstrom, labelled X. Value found 6.16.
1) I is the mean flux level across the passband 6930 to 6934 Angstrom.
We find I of 6.12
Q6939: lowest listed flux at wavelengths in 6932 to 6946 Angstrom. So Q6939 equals 6.064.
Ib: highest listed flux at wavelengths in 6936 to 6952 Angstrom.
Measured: 6.182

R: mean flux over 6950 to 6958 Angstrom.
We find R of 6.04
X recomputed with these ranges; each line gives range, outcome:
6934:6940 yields 6.13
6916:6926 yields 5.83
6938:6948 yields 6.09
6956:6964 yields 5.93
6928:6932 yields 6.14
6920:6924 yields 5.62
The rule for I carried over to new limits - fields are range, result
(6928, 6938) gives 6.13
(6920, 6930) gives 5.87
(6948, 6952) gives 5.85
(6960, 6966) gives 6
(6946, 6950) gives 5.85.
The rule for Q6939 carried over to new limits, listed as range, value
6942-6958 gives 5.796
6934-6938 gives 6.104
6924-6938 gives 5.841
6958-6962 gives 5.868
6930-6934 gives 6.1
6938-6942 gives 6.155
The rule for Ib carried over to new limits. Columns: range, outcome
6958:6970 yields 6.301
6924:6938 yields 6.16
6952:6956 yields 6.149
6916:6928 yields 6.194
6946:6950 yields 5.908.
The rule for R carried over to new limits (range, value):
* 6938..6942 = 6.17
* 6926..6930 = 6.12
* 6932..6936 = 6.1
